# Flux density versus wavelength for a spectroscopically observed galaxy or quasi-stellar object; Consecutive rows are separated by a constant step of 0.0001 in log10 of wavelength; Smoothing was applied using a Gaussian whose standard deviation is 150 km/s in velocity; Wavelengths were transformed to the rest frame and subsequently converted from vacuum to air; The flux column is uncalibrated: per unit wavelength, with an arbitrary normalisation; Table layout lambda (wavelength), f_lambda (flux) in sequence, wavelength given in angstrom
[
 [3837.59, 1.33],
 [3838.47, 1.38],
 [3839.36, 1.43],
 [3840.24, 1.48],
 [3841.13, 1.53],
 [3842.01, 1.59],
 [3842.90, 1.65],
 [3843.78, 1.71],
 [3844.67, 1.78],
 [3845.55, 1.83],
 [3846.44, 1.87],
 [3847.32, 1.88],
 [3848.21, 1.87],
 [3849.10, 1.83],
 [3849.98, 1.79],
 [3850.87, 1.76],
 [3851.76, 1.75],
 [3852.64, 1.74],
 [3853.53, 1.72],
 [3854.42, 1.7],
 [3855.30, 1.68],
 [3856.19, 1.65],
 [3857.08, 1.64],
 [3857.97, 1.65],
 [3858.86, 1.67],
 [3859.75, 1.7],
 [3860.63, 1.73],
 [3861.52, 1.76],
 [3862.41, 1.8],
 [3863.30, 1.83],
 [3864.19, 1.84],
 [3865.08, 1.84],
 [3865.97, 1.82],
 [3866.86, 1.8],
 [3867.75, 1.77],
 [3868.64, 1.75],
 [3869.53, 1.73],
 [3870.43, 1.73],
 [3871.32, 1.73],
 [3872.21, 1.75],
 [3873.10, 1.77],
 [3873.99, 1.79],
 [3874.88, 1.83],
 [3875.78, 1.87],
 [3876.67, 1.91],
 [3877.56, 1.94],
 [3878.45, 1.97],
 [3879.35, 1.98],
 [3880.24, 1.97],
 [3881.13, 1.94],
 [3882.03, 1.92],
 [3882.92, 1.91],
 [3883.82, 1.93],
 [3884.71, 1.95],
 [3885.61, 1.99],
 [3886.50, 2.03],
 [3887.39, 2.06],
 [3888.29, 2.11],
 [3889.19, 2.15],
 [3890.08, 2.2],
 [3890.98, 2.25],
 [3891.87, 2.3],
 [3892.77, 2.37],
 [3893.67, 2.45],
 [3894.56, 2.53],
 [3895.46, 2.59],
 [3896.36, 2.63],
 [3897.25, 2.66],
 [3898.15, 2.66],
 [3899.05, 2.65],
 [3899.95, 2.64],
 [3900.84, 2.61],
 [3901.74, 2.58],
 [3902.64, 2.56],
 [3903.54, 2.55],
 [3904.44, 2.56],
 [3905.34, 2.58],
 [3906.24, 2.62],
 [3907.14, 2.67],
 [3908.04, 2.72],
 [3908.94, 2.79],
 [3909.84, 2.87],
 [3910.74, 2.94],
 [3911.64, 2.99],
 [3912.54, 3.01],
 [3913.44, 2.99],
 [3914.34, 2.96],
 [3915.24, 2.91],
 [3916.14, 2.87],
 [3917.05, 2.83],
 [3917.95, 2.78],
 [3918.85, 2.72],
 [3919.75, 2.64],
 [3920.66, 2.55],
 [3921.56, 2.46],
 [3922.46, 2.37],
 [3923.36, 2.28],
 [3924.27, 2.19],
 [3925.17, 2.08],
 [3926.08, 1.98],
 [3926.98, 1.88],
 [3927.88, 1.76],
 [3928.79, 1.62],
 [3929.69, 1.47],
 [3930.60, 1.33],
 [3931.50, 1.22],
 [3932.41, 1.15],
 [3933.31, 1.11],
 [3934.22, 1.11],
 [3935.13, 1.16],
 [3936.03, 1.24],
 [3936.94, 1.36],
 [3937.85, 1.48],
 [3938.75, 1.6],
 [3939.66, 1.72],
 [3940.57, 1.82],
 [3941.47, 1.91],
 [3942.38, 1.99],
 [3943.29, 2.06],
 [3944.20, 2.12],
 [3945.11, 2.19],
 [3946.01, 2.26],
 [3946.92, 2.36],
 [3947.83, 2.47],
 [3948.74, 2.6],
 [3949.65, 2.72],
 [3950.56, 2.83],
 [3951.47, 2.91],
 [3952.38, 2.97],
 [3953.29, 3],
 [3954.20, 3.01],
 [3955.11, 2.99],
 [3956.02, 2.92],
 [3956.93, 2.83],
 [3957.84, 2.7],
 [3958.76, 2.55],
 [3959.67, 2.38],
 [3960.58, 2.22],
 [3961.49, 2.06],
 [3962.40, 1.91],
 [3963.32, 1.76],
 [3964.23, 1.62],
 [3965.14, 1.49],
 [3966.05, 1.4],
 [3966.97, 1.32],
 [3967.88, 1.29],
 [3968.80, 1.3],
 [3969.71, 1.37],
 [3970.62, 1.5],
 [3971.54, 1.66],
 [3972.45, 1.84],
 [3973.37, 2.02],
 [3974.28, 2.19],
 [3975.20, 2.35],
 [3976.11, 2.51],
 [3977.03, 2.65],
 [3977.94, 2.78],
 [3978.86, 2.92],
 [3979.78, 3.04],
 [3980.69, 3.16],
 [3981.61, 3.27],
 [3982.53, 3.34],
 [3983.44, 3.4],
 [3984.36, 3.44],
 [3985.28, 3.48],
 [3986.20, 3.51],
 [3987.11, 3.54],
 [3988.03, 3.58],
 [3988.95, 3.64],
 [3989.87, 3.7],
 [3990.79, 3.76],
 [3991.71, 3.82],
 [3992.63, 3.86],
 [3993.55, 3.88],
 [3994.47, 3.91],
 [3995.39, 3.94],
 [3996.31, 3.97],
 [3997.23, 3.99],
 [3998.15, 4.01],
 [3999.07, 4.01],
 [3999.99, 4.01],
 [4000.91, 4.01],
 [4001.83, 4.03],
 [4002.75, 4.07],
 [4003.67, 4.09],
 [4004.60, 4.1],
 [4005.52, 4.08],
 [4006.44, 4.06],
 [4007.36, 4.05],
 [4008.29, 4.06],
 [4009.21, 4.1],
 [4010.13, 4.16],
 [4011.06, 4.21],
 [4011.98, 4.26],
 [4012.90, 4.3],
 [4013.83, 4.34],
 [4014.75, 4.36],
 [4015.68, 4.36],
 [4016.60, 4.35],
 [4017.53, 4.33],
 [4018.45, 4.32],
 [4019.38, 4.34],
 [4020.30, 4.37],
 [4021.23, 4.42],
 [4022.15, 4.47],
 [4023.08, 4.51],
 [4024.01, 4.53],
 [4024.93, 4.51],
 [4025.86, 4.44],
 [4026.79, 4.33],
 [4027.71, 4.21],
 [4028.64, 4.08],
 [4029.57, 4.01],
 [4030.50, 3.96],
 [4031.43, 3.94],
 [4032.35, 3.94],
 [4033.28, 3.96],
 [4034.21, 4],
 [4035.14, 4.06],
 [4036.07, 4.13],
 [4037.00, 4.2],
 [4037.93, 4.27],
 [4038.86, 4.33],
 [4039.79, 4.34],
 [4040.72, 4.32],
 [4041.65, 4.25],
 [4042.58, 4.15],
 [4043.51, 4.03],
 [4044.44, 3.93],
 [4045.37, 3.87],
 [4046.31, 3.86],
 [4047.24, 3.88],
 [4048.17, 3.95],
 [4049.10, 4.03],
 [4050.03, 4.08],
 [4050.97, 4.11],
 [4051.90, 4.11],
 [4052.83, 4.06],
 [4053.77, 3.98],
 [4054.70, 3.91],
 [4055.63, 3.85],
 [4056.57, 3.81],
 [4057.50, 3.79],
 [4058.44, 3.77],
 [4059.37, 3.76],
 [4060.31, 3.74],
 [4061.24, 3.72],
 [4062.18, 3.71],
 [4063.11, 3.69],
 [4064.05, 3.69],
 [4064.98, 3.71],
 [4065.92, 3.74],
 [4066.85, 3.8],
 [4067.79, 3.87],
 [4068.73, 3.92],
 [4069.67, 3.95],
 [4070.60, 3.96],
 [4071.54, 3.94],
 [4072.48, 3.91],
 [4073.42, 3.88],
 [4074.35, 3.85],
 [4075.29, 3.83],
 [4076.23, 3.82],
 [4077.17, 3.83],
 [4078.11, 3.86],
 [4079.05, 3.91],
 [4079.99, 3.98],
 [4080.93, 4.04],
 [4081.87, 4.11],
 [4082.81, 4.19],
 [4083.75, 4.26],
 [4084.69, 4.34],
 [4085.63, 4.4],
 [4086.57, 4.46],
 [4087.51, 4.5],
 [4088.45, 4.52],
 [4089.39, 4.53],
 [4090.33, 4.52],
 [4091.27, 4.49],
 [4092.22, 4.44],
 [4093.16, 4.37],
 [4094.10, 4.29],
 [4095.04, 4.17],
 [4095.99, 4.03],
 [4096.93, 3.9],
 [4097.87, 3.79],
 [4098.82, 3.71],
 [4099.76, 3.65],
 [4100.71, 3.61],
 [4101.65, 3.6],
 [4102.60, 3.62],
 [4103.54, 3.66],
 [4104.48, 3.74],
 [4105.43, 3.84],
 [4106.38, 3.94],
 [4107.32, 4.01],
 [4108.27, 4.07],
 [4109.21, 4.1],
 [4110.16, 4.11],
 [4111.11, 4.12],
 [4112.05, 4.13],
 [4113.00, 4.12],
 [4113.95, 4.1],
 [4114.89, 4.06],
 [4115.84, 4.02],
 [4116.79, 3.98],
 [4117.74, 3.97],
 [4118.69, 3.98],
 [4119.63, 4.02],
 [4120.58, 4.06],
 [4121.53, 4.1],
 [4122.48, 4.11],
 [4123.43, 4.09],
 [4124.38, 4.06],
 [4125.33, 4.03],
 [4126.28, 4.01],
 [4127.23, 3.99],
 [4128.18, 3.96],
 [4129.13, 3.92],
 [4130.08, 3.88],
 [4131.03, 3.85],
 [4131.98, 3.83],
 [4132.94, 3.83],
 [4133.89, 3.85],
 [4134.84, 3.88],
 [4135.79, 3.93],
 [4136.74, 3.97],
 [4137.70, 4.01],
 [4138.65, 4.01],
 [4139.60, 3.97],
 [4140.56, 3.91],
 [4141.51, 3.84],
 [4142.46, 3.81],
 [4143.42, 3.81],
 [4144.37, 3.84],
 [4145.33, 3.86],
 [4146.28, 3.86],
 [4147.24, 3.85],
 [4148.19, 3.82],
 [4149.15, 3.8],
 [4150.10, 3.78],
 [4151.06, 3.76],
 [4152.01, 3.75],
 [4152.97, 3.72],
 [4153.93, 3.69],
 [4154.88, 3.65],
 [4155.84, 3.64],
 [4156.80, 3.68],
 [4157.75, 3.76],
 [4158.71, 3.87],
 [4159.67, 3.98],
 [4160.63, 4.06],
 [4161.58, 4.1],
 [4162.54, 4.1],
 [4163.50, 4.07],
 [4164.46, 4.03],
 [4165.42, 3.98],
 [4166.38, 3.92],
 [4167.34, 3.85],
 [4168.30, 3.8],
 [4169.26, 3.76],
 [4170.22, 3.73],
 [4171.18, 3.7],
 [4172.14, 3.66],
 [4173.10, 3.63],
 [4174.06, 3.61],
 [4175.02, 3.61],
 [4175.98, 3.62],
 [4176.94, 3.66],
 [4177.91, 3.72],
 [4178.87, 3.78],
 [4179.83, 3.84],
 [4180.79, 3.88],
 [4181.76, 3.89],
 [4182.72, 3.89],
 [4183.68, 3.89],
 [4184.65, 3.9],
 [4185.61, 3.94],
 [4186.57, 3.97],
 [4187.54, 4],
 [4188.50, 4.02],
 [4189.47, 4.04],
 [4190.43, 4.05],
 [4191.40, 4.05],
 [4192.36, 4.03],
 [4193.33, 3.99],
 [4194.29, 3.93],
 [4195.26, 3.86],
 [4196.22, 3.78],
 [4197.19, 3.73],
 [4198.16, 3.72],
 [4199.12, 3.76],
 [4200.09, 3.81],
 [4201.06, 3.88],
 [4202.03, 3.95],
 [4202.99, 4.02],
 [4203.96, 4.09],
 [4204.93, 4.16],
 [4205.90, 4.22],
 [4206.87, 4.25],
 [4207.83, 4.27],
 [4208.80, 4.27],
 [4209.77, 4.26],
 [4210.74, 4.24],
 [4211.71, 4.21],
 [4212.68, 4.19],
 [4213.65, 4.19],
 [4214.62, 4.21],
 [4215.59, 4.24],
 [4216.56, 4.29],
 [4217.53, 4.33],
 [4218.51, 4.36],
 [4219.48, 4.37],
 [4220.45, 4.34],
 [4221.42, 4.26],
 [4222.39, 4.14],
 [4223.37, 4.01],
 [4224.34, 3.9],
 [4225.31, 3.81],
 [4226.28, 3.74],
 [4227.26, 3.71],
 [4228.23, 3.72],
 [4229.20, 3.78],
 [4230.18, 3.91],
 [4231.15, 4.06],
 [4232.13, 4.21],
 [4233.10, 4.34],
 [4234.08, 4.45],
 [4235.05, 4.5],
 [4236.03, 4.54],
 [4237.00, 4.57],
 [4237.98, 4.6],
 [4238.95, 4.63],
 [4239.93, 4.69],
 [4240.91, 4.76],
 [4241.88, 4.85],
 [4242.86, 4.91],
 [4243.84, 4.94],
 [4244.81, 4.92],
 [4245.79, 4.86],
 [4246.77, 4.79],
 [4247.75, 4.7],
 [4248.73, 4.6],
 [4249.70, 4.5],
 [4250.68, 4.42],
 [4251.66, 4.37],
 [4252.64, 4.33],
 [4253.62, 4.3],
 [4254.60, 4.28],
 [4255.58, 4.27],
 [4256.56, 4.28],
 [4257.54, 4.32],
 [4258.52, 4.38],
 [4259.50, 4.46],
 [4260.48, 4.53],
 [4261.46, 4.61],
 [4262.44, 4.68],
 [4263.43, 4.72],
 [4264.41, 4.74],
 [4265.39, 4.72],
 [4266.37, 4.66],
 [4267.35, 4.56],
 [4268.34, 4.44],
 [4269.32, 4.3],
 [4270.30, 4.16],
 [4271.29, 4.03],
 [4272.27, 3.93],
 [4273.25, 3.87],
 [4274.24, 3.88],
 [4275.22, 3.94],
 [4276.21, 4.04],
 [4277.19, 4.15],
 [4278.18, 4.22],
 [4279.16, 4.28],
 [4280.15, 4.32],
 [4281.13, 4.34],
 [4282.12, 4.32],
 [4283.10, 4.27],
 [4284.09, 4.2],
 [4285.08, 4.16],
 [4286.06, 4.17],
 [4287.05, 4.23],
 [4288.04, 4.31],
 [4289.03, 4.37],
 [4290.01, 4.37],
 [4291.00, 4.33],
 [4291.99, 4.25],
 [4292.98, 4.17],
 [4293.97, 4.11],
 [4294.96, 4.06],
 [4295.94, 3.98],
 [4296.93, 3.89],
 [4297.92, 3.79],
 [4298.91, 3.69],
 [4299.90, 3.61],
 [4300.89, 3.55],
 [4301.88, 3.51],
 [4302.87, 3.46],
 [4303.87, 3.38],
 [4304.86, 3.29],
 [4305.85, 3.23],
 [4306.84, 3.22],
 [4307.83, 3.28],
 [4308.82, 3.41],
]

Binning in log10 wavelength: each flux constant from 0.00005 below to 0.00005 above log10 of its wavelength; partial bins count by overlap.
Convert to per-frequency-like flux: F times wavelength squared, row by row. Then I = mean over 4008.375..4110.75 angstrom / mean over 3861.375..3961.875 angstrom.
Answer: 1.97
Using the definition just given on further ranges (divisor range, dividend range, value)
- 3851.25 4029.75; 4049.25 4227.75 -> 1.63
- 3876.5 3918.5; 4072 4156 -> 1.80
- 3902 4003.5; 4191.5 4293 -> 1.91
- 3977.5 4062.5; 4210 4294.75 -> 1.22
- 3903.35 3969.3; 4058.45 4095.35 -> 1.96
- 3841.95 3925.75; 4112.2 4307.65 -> 2.21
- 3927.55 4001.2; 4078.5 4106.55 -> 1.73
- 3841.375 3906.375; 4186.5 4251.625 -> 2.50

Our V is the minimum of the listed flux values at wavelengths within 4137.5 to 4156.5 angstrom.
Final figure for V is 3.64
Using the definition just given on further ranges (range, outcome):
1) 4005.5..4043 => 3.94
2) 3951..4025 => 1.29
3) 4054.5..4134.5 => 3.6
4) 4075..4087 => 3.82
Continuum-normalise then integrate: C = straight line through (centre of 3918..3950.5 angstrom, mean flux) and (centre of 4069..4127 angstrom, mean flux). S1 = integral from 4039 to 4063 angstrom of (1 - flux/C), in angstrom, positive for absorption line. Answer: -3.7 angstrom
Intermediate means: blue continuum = 1.94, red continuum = 4.04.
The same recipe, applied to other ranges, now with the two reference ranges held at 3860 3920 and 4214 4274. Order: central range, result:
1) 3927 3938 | 5.1 angstrom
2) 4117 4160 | -1.7 angstrom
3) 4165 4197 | 1.2 angstrom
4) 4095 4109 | -1.1 angstrom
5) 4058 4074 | -2.4 angstrom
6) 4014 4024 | -4.4 angstrom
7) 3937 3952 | 2.5 angstrom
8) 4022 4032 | -3.8 angstrom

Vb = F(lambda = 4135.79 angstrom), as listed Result 3.93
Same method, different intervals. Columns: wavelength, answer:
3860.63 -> 1.73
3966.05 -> 1.4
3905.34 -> 2.58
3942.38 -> 1.99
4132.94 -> 3.83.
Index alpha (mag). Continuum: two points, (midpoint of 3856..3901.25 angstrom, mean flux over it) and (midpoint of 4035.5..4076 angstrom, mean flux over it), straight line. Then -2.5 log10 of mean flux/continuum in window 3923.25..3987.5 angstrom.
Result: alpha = 0.29 mag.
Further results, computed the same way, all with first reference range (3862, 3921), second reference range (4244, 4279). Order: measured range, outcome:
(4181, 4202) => 0.03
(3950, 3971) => 0.22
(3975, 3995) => -0.18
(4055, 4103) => -0.18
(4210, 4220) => -0.03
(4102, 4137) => -0.11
